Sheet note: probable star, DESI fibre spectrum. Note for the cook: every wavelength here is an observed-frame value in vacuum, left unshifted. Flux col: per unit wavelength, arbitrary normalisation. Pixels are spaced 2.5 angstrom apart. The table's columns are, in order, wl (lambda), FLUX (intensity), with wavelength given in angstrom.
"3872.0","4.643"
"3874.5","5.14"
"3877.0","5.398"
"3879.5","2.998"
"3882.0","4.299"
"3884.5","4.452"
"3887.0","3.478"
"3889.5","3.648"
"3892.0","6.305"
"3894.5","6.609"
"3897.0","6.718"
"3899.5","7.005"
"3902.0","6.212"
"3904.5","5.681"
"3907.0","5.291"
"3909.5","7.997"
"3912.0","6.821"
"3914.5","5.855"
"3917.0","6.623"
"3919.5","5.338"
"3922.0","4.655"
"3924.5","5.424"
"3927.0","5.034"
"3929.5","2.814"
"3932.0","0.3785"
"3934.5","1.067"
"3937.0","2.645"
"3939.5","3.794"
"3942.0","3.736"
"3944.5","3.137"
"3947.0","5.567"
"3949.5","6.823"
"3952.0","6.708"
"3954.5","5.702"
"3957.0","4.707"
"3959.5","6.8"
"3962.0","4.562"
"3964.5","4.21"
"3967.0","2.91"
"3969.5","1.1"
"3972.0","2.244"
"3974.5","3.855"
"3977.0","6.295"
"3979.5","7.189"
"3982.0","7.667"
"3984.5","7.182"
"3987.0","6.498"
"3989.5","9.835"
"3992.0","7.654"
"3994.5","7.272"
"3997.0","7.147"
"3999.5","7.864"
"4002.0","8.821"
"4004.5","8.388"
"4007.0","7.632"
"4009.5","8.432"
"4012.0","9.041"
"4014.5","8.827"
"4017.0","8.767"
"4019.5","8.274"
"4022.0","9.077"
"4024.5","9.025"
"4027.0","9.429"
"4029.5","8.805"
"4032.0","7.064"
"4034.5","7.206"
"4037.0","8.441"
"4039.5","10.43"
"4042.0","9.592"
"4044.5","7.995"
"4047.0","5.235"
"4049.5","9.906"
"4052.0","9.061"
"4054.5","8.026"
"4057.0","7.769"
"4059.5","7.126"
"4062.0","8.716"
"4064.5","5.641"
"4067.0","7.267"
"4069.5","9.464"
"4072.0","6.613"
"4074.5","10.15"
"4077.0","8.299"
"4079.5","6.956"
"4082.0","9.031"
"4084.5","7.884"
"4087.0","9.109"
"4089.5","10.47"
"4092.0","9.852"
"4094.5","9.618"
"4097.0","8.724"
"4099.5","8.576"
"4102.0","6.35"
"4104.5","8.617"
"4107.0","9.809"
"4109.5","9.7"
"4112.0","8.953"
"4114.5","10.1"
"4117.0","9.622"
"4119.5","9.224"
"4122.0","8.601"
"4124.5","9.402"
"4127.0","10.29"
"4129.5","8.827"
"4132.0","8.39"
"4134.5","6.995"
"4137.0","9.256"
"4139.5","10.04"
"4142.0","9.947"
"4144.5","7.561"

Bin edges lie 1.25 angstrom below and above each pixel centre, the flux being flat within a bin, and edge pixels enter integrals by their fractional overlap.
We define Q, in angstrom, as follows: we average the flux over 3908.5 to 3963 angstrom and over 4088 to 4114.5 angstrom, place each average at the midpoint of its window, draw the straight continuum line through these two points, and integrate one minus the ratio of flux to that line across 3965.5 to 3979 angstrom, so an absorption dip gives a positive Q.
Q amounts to 5.32 angstrom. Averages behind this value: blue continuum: 4.81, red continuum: 9.12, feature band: 3.52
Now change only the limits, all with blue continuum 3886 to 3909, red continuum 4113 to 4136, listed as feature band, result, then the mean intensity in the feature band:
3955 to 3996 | 7.7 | 5.63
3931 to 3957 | 9.9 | 4.03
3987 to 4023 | -4.8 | 8.29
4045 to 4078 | 0.8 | 7.94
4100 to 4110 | 0.3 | 8.53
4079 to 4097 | -1.1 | 9.05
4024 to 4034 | -1.0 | 8.44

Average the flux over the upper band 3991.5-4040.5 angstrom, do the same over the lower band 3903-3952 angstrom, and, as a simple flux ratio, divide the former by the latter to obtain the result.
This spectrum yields 1.77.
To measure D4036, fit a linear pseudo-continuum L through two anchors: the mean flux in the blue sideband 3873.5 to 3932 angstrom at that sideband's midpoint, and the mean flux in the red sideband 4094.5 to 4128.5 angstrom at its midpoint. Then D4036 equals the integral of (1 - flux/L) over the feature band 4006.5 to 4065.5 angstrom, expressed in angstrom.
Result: -5.0 angstrom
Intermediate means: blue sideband 5.28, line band 8.33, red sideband 9.09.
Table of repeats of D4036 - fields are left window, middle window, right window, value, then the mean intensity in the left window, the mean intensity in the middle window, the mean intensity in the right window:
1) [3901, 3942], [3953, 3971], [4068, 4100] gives 4.4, 4.69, 4.29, 8.82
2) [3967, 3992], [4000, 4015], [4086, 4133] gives -4.7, 5.71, 8.48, 9.17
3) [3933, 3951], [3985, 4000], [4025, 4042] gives -2.8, 3.82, 7.68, 8.66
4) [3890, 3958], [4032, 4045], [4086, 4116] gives -1.5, 5.12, 8.61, 9.16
